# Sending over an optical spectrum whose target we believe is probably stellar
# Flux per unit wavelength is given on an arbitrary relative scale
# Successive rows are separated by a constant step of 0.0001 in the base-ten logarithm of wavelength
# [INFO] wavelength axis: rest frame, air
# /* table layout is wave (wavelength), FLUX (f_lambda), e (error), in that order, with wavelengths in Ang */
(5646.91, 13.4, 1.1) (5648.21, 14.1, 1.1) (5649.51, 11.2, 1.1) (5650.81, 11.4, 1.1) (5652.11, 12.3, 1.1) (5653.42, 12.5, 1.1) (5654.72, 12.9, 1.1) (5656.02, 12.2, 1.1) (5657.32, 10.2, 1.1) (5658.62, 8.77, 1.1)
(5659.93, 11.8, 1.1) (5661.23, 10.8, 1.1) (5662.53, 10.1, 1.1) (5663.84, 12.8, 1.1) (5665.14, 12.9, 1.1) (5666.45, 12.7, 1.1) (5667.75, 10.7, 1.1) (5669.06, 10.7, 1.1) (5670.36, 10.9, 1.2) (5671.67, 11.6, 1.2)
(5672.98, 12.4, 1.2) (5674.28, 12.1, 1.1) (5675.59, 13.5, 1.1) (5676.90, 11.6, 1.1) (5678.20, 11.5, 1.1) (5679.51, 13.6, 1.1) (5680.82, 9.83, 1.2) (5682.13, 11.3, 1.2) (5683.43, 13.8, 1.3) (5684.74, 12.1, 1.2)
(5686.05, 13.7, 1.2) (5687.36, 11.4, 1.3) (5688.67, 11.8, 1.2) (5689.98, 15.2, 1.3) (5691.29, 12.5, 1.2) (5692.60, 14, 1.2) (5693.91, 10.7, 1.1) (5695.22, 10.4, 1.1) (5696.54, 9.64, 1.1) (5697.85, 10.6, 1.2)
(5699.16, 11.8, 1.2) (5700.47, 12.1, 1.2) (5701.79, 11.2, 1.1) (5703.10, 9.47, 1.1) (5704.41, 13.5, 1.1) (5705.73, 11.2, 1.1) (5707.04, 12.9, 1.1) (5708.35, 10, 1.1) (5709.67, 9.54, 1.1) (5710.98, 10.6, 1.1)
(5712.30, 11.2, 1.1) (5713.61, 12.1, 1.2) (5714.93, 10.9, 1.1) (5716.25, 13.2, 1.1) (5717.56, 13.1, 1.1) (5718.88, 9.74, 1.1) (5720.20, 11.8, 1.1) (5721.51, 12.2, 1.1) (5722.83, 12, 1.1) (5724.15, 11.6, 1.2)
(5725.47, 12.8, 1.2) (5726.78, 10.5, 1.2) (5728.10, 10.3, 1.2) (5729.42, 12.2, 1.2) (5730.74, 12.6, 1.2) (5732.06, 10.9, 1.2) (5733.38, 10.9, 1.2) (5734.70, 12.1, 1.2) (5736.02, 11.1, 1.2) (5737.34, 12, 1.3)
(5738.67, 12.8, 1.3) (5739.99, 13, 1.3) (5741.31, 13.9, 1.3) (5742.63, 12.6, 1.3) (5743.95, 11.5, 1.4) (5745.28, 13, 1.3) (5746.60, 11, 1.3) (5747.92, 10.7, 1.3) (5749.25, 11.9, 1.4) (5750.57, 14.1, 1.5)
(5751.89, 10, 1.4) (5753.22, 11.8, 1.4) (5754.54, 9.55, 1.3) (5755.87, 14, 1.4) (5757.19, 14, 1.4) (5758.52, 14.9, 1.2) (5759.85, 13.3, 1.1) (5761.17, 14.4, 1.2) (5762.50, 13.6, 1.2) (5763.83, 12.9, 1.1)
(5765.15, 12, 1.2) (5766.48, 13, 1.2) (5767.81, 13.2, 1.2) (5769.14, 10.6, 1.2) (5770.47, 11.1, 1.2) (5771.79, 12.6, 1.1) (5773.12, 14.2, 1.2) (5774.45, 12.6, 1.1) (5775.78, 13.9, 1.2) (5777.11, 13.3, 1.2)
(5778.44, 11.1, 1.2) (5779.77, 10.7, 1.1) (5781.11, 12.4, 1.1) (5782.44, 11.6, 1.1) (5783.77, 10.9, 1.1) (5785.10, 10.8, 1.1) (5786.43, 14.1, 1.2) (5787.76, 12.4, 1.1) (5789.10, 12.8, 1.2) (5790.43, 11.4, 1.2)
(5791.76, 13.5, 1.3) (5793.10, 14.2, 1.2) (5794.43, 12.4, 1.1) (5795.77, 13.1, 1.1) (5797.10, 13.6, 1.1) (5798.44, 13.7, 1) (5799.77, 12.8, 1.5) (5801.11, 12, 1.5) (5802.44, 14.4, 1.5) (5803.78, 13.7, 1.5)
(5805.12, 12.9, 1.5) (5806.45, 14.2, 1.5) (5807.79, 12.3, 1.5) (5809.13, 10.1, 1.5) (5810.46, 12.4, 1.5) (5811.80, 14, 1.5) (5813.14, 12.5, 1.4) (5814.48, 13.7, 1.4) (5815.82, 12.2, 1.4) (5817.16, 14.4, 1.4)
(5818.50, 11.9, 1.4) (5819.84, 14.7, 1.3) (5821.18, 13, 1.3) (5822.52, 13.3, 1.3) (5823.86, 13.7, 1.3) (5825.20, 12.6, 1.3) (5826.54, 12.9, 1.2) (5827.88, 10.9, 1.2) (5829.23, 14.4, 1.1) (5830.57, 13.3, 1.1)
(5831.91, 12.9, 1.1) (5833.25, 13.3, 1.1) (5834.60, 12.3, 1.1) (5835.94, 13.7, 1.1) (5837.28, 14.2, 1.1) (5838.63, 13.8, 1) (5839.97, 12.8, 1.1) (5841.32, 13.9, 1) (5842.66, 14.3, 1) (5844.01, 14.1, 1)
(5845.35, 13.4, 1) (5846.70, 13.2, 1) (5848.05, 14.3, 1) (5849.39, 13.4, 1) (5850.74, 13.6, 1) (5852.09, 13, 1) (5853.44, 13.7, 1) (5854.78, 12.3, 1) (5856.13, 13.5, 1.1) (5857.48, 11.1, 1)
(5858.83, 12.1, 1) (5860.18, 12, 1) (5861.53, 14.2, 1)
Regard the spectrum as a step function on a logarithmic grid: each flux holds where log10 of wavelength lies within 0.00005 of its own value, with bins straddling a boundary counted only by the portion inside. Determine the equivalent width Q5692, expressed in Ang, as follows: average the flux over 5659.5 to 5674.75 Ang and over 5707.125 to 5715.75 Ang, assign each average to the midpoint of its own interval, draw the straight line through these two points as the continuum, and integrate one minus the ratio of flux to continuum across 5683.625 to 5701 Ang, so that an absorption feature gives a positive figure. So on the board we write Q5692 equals -1.27 Ang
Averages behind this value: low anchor 11.6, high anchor 10.9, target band 12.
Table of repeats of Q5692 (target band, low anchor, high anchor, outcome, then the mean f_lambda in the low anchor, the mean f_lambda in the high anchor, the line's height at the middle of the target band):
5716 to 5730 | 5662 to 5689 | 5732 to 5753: 0.3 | 12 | 12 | 12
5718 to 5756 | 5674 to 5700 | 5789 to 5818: 2.1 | 12.1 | 13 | 12.5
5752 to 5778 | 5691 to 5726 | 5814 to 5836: -1.1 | 11.5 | 13.1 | 12.3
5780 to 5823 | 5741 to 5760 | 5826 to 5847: 0.4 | 12.4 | 13.3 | 12.9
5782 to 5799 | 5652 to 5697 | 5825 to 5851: 0.4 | 11.9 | 13.4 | 12.9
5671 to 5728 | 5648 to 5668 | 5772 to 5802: 1.0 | 11.7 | 12.6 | 12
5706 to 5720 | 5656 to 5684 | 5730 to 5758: 0.6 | 11.6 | 12.1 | 11.9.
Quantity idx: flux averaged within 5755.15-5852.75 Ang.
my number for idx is 13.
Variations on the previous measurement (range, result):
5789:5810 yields 12.9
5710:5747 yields 11.8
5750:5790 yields 12.5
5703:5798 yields 12.2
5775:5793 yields 12.3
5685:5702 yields 11.9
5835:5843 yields 13.7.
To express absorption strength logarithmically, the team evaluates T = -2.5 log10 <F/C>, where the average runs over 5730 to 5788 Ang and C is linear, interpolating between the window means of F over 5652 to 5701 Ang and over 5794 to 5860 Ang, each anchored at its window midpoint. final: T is 0.017 mag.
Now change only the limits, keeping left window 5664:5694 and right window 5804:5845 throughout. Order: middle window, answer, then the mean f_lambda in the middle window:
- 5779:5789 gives 0.090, 11.9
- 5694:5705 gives 0.122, 11.1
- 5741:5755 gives 0.077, 11.8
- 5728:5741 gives 0.061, 11.9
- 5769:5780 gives 0.040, 12.4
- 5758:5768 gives -0.052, 13.4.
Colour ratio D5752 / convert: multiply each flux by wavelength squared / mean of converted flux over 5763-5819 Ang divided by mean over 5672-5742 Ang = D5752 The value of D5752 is 1.1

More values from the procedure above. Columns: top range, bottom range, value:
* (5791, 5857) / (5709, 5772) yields 1.13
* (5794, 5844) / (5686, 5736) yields 1.18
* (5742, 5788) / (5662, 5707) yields 1.07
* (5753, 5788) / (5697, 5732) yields 1.12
